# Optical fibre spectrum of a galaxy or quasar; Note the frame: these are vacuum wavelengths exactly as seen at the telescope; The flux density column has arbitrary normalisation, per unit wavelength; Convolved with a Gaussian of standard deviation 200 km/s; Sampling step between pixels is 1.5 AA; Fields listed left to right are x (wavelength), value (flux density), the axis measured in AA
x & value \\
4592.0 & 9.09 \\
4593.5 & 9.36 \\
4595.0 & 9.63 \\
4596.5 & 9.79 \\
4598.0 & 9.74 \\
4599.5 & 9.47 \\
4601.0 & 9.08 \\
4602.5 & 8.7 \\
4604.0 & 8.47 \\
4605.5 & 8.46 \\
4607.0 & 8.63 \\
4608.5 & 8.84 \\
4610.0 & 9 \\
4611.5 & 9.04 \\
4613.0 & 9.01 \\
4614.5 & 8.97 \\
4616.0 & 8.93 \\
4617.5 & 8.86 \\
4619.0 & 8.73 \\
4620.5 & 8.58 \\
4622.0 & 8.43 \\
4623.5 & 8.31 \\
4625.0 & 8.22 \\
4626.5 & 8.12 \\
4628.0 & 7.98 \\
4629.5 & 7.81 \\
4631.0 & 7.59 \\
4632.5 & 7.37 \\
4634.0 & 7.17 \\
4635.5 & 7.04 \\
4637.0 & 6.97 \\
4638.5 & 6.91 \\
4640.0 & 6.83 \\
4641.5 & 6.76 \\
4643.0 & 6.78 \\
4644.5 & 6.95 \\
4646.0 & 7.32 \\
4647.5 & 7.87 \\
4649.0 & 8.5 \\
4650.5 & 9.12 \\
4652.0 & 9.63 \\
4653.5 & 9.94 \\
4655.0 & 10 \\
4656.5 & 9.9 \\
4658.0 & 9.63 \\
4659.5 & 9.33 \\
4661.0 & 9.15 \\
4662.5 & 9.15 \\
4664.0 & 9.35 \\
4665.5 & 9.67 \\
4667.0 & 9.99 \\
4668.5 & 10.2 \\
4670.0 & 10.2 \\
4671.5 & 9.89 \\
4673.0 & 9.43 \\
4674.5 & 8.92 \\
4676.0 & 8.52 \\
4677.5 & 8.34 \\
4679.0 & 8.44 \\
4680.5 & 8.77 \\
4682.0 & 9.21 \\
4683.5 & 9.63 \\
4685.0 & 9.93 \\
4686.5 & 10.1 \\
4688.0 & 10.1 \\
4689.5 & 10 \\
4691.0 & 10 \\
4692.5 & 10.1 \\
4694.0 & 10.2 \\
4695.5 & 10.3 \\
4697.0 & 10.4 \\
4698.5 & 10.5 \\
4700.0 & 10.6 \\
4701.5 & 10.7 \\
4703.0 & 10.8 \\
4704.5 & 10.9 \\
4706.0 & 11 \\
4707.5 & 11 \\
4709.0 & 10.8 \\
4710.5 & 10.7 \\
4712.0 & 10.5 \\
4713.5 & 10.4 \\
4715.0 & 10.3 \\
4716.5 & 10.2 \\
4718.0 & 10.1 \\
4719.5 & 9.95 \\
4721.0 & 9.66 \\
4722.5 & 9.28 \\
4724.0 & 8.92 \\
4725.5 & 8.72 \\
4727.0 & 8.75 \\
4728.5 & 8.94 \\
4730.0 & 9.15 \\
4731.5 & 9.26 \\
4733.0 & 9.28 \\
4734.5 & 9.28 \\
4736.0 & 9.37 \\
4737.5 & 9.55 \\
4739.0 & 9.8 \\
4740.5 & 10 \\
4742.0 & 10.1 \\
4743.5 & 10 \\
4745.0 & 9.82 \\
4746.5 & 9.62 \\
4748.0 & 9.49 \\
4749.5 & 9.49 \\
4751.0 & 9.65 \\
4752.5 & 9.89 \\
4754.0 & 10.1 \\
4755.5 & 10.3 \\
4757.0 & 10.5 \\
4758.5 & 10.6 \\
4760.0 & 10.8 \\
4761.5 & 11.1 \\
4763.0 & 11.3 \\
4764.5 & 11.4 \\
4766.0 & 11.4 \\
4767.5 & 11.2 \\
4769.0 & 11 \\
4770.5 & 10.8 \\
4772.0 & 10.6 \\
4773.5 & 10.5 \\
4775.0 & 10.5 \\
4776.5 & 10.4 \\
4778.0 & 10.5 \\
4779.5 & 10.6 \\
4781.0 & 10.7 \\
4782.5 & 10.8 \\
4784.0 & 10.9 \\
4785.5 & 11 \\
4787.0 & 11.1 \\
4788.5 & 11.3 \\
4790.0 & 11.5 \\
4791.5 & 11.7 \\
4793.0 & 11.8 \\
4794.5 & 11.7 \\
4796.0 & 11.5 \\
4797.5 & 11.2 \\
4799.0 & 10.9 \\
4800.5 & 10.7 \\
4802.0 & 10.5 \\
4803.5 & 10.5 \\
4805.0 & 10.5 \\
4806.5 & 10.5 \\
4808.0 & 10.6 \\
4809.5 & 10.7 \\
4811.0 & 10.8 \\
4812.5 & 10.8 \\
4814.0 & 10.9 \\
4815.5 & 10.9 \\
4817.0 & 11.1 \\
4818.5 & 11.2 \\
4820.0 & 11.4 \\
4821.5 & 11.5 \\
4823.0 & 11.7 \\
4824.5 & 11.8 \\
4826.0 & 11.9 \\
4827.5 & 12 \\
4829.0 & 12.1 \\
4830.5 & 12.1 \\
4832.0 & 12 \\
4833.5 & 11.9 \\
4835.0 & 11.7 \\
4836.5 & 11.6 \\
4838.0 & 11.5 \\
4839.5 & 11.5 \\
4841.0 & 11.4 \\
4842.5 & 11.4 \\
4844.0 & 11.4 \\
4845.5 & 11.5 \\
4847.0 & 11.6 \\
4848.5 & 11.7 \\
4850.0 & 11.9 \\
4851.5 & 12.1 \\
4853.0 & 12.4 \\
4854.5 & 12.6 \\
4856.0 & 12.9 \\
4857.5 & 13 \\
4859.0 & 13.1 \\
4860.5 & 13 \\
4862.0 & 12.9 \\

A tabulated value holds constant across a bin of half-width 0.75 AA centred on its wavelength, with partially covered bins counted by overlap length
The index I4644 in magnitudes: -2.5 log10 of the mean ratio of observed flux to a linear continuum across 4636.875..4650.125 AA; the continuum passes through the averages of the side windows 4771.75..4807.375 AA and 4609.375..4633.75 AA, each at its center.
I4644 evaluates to 0.20 mag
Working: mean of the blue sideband 8.41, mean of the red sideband 10.9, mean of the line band 7.28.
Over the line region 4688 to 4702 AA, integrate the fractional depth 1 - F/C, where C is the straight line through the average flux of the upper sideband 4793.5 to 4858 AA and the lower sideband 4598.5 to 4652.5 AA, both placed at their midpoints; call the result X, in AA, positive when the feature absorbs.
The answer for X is -1.5 AA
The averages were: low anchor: 8.18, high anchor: 11.5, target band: 10.3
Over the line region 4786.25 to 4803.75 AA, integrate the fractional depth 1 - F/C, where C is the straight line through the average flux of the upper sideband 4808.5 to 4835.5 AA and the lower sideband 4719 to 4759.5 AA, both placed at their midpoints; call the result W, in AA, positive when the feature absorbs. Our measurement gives -0.6 AA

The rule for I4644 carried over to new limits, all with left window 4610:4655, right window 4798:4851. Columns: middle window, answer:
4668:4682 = -0.043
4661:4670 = -0.120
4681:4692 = -0.095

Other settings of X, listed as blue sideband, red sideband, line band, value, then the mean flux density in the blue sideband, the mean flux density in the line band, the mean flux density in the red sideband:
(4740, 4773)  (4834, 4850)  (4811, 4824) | 0.06 AA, 10.4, 11.2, 11.6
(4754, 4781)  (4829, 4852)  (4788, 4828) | 0.42 AA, 10.8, 11.2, 11.7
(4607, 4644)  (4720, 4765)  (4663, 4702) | -3.75 AA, 8.02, 9.74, 9.8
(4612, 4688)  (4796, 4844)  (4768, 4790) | -0.31 AA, 8.66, 10.8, 11.3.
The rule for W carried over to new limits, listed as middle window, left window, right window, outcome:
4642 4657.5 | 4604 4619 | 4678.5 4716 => 1.4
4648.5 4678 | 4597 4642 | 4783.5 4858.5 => -1.6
